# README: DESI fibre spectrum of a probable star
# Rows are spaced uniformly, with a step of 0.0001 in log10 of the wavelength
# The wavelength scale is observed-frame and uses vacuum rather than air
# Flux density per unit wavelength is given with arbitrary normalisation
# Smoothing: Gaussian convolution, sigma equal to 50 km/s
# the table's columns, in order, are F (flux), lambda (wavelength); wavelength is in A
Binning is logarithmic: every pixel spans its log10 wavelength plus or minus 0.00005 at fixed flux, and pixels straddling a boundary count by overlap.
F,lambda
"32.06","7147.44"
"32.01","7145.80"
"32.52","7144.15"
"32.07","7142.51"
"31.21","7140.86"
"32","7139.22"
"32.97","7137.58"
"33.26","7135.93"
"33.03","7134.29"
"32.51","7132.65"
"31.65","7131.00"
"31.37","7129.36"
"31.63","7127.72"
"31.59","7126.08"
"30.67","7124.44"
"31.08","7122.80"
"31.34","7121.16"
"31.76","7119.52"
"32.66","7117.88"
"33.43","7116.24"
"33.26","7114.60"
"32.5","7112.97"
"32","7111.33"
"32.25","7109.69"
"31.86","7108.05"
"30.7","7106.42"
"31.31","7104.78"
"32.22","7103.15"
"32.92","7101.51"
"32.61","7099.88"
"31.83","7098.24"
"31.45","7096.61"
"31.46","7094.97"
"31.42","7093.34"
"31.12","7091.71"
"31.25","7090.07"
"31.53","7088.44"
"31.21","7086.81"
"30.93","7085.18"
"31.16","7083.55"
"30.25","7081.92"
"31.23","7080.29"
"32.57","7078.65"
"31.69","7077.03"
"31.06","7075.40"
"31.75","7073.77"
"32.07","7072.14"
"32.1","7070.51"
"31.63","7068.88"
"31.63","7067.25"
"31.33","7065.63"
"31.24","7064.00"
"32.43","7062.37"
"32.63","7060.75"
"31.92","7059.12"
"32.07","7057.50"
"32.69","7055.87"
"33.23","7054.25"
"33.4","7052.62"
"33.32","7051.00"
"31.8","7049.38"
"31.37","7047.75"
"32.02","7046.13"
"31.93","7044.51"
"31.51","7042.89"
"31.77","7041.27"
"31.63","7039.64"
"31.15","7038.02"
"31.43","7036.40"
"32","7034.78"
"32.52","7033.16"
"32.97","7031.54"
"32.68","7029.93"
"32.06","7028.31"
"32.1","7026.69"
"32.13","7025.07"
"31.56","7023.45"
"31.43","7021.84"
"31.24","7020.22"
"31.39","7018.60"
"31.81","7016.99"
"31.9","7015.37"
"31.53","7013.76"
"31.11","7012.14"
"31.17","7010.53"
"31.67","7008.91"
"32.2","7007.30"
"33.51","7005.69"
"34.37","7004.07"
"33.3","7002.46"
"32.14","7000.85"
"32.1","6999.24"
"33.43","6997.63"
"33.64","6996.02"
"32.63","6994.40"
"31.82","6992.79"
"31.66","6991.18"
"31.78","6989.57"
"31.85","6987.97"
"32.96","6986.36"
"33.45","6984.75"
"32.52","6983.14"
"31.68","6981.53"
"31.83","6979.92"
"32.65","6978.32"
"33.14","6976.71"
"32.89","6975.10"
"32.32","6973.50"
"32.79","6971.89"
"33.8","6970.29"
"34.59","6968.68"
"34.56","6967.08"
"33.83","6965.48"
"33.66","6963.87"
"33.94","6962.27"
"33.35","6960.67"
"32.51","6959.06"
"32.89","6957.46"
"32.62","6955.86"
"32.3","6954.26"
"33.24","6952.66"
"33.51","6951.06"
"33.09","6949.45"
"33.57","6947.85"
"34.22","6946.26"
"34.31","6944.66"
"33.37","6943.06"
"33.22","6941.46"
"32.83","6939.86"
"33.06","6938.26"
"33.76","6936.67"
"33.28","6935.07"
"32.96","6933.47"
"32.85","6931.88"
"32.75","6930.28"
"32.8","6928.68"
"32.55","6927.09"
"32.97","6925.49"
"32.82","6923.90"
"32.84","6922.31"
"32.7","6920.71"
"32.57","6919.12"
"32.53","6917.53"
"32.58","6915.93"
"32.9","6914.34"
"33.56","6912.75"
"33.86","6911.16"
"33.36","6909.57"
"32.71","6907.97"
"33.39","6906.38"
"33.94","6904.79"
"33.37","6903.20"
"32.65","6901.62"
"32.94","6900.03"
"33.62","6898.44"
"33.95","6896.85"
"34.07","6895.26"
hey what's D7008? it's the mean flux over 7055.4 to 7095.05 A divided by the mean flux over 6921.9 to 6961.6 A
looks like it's 0.95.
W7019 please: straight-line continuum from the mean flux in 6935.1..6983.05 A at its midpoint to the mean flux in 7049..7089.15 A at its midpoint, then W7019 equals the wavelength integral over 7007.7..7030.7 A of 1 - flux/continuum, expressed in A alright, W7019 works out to 0.6 A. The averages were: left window 33.2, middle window 31.7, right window 31.9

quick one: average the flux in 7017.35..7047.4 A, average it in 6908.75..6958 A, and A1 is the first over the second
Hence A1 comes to 1.0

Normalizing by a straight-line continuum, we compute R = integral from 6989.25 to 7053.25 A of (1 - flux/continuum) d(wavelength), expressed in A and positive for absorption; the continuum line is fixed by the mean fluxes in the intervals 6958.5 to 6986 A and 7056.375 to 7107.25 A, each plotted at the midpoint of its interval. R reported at 0.7 A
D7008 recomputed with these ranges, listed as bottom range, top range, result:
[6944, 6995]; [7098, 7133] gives 0.97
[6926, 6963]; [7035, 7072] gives 0.97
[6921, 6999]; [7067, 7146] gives 0.96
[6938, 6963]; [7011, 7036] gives 0.96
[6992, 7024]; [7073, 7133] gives 0.98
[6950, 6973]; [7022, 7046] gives 0.96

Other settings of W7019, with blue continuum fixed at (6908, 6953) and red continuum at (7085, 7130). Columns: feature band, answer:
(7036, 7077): 0.3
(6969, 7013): 0.2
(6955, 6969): -0.3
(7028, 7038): 0.0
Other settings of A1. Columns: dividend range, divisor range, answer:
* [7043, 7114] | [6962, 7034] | 0.98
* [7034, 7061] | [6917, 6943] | 0.97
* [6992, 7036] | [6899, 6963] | 0.97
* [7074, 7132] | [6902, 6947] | 0.96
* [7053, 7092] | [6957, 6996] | 0.96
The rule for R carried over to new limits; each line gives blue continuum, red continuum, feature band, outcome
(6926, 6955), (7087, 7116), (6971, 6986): 0.1 A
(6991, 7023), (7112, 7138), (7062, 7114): 0.8 A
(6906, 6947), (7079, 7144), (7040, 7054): 0.0 A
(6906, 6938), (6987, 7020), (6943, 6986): -0.8 A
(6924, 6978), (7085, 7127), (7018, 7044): 0.5 A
